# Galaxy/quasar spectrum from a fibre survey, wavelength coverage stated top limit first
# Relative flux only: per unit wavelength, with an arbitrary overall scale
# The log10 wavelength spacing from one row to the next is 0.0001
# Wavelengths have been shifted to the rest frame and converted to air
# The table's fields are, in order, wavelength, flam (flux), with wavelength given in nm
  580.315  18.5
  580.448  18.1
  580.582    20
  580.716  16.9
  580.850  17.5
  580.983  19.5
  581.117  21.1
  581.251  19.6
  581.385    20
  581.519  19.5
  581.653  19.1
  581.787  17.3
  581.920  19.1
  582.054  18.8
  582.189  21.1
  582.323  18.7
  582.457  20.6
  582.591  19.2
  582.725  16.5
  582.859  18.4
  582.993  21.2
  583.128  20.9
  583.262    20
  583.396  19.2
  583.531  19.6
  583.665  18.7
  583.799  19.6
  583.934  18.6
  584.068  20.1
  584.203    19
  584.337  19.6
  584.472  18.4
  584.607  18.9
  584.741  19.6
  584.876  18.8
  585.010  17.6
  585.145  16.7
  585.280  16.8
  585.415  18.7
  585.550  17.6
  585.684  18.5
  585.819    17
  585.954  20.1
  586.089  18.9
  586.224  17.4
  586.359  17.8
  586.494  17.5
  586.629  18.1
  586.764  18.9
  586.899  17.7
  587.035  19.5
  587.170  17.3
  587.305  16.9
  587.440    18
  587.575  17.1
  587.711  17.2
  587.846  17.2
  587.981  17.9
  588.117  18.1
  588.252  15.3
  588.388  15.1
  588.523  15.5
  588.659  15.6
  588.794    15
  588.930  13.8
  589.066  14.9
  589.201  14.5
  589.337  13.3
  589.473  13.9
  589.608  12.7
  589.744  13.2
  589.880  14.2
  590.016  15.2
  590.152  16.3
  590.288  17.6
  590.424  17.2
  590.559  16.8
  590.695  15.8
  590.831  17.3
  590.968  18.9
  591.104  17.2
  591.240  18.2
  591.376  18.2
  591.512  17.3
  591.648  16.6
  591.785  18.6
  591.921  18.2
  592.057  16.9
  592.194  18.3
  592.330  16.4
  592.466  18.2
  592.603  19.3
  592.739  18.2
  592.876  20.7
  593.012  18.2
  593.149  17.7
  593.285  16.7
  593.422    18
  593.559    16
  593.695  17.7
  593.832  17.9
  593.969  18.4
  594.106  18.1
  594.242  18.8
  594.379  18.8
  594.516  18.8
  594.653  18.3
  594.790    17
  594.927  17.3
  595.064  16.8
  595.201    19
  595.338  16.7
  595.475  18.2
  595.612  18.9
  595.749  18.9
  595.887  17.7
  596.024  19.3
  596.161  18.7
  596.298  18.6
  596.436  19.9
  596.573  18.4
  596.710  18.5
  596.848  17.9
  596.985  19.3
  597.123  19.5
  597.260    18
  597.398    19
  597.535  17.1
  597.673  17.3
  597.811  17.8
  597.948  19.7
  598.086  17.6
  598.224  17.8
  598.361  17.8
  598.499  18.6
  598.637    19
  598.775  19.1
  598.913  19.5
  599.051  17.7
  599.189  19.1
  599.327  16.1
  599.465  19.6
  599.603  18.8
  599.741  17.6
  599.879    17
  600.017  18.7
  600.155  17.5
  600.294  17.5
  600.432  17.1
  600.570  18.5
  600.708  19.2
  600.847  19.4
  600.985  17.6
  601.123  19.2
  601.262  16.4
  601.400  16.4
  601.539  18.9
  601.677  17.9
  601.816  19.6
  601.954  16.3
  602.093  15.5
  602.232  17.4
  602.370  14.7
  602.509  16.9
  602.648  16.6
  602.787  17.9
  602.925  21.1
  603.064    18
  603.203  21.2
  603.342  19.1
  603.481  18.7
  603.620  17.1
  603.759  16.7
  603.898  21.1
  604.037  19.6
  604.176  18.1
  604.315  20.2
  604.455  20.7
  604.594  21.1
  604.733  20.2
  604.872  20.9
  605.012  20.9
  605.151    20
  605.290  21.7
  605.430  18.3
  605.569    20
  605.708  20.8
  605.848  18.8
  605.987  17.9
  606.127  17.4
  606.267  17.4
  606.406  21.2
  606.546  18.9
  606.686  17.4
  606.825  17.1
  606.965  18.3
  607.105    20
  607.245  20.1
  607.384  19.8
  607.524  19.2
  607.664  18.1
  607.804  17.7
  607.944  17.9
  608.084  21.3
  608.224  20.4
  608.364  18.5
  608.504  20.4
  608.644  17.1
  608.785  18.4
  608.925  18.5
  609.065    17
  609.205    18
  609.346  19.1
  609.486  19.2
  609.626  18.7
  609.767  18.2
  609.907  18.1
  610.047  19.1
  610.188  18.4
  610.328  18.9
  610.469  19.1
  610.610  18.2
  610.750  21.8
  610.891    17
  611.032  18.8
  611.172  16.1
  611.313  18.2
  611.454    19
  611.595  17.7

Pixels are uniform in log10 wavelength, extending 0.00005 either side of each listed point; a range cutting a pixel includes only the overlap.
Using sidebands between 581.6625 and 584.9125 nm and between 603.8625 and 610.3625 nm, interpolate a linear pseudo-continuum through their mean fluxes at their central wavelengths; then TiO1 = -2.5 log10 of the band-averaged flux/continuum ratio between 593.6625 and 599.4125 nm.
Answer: 0.051 mag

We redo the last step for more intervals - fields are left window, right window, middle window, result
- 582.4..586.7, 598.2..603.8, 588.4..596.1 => 0.08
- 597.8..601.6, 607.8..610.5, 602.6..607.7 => -0.04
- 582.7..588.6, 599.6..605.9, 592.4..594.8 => 0.01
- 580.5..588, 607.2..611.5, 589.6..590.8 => 0.19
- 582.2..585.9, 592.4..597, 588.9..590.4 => 0.26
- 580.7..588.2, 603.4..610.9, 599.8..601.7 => 0.06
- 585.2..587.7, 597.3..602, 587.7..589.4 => 0.15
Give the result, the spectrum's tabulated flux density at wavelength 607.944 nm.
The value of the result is 17.9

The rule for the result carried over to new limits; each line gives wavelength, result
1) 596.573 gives 18.4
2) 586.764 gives 18.9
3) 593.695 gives 17.7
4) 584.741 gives 19.6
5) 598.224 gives 17.8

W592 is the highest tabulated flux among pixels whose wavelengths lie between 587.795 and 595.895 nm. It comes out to 20.7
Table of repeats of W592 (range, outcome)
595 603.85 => 21.2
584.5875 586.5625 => 20.1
